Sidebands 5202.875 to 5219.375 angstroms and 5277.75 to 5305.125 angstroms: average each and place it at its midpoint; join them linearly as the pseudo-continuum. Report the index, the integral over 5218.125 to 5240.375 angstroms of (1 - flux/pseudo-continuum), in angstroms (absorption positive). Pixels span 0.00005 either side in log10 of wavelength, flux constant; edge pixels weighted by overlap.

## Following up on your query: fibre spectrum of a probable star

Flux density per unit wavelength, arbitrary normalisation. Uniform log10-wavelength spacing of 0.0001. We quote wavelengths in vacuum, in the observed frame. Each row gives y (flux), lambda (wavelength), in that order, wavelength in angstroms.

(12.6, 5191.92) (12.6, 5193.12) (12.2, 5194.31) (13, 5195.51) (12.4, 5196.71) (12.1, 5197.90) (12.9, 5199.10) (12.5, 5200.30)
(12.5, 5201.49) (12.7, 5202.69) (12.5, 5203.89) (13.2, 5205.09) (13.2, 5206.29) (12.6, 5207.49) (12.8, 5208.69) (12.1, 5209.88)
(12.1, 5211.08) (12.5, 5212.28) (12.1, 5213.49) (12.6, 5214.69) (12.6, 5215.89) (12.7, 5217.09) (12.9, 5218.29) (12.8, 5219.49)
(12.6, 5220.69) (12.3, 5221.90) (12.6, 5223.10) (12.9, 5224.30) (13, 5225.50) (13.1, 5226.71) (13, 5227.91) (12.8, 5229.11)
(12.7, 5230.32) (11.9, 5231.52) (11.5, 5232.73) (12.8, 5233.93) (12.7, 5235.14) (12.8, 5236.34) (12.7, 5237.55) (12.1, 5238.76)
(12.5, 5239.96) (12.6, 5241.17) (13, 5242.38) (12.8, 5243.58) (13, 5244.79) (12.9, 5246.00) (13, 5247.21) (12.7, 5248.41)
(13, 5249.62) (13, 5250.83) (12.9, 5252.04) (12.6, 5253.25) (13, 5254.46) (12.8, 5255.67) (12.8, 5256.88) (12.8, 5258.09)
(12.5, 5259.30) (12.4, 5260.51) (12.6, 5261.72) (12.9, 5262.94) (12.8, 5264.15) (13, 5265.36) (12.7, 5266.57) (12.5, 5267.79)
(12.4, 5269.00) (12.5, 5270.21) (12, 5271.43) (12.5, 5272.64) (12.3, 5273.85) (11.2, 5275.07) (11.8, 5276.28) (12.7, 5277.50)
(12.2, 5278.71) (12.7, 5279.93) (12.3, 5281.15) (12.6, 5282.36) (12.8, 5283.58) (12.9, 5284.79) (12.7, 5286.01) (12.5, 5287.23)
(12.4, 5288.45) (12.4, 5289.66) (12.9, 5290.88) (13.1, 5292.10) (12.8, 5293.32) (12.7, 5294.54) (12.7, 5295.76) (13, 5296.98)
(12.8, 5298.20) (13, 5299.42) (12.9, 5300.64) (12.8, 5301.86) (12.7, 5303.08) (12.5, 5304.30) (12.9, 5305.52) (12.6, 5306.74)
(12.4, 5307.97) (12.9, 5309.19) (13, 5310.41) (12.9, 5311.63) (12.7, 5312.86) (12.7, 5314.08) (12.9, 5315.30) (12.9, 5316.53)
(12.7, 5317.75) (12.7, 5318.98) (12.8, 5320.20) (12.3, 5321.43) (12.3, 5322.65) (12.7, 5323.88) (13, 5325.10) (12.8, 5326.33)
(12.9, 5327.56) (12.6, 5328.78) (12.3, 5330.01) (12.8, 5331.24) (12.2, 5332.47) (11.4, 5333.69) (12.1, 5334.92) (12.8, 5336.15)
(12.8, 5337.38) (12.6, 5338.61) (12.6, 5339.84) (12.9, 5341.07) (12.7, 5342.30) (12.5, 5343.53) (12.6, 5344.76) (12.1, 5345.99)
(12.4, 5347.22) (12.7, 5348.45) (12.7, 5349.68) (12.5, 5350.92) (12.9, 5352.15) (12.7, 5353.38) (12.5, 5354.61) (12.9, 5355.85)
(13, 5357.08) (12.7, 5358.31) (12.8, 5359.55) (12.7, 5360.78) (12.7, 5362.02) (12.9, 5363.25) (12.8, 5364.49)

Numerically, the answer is 0.0 angstroms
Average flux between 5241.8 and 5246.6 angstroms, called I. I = 12.9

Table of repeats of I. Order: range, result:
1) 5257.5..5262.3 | 12.6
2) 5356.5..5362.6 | 12.8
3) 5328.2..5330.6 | 12.4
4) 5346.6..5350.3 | 12.6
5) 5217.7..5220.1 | 12.9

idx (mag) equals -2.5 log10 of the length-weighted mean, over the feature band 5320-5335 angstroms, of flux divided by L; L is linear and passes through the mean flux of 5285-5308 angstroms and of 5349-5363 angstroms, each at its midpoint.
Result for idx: 0.02 mag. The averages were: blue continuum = 12.7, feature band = 12.5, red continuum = 12.7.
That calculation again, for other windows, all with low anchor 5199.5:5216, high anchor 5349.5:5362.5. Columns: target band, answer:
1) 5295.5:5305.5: -0.01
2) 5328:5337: 0.03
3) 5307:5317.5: -0.01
